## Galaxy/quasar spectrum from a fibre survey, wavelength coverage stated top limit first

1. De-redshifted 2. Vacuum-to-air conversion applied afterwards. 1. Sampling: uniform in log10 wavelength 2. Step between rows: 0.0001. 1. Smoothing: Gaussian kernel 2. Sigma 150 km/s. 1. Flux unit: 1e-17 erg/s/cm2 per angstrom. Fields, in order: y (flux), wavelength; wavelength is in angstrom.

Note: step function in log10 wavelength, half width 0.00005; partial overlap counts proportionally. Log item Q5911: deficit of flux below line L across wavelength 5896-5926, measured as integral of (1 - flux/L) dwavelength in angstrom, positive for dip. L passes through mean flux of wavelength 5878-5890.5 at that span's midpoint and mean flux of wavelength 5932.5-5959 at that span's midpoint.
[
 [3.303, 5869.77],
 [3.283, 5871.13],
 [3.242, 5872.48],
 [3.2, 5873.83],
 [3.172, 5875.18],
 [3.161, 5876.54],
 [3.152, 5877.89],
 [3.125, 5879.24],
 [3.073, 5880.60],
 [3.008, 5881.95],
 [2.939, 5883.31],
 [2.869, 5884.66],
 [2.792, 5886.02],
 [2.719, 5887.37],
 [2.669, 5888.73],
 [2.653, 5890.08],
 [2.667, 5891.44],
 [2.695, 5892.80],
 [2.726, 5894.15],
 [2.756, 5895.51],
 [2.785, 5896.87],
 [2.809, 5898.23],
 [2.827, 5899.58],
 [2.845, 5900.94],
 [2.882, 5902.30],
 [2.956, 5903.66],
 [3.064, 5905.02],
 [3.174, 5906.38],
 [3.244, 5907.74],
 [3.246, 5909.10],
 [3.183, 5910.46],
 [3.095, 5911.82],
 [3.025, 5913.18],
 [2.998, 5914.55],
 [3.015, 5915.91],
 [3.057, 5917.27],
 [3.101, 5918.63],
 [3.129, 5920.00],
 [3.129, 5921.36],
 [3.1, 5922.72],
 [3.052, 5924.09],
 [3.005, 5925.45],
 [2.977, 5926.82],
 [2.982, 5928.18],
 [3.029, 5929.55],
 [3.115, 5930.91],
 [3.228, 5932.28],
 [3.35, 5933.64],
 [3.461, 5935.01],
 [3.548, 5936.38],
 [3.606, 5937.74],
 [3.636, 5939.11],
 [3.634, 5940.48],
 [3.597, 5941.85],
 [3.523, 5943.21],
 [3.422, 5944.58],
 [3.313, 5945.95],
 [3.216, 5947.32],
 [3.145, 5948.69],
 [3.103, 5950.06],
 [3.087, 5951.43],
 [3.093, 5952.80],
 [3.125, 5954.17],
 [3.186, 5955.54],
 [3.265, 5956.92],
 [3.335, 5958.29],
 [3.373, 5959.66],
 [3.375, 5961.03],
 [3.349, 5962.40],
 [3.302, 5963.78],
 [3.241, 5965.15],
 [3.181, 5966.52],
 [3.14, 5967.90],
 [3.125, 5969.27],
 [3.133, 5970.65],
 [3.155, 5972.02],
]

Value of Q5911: 0.6 angstrom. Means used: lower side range 2.89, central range 3.03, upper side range 3.35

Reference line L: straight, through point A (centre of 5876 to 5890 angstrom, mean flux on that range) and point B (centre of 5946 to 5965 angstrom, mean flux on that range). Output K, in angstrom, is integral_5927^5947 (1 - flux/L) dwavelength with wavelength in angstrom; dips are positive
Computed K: -1.4 angstrom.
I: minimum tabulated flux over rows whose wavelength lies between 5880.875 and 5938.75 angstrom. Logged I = 2.653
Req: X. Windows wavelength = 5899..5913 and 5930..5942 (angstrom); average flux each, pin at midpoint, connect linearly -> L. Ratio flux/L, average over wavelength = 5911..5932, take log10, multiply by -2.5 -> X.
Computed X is 0.07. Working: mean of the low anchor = 3.05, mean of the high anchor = 3.45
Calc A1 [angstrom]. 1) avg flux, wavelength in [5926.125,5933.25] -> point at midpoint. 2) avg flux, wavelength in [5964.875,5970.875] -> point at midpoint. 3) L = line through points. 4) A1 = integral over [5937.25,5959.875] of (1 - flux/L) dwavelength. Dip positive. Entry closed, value -1.5 angstrom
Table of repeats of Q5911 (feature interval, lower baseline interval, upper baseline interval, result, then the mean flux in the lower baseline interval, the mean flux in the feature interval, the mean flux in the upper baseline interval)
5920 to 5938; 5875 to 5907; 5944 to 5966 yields -0.5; 2.89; 3.19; 3.24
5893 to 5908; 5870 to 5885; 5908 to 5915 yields 1.1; 3.12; 2.9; 3.12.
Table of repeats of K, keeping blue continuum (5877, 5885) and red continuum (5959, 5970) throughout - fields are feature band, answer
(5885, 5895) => 1.15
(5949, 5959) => 0.19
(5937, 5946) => -0.98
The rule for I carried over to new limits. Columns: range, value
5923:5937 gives 2.977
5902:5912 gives 2.882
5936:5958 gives 3.087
